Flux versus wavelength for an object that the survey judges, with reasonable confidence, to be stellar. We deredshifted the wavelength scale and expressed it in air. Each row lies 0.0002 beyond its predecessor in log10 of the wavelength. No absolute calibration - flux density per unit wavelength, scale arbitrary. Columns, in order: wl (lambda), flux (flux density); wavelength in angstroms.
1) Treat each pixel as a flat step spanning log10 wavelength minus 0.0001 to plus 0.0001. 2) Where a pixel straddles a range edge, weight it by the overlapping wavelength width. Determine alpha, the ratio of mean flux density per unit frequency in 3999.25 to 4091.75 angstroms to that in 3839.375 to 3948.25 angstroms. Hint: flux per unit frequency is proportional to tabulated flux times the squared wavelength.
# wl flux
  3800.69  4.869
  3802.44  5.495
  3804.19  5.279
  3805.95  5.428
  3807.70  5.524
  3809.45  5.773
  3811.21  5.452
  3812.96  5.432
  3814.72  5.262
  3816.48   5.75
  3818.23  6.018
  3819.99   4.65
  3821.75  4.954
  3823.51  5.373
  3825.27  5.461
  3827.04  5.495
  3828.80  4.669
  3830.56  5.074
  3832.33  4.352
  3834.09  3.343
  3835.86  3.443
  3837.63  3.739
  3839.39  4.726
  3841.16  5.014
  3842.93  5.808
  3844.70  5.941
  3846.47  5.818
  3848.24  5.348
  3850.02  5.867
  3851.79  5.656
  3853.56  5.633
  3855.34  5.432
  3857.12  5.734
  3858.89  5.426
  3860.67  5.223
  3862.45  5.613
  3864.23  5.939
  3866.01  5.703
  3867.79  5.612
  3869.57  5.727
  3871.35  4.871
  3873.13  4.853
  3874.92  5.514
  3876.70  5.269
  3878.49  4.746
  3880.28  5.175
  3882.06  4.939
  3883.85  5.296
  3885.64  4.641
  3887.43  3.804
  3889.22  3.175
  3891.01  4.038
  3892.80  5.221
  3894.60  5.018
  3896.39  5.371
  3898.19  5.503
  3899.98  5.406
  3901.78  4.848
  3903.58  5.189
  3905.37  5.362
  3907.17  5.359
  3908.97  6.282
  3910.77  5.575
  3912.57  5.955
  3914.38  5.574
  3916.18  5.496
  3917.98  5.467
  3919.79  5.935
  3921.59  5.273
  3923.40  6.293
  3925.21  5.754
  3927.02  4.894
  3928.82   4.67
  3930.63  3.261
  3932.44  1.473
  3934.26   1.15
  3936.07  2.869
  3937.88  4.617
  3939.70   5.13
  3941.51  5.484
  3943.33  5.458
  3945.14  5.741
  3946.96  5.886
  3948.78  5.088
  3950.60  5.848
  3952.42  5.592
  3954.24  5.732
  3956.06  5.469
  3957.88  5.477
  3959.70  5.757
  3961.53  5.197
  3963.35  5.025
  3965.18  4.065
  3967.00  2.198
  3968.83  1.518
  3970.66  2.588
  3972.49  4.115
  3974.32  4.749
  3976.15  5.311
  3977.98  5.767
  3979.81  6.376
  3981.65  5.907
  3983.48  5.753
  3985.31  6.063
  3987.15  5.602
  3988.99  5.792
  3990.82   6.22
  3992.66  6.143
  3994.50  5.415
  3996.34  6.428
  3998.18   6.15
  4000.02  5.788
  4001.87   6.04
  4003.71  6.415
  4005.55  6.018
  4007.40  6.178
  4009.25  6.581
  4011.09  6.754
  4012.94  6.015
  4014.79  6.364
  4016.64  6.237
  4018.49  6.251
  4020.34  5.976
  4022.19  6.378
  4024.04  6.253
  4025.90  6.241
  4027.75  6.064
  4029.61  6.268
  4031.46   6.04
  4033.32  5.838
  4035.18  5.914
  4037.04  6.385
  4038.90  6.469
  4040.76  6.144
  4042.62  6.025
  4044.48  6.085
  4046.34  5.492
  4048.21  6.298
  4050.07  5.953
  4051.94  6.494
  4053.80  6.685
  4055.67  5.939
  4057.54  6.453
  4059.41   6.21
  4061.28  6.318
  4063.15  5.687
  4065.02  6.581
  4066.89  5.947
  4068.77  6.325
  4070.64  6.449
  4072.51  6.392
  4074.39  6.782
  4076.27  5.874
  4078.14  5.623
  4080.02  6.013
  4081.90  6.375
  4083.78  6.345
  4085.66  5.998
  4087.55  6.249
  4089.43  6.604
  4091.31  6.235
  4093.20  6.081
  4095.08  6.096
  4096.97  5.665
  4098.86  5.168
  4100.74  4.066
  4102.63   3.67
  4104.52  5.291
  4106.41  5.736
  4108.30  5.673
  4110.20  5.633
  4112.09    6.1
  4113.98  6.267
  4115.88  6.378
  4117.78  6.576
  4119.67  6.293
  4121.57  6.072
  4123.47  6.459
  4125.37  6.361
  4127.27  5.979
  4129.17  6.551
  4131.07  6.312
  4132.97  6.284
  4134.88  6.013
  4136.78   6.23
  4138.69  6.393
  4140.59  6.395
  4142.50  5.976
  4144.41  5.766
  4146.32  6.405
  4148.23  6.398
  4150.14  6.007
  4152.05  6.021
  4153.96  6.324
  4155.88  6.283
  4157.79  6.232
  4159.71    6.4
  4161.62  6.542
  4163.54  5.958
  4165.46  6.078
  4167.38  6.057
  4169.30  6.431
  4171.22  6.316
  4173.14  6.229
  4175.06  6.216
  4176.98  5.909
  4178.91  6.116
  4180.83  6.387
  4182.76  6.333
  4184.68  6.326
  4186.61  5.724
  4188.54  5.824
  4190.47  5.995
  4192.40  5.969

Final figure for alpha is 1.31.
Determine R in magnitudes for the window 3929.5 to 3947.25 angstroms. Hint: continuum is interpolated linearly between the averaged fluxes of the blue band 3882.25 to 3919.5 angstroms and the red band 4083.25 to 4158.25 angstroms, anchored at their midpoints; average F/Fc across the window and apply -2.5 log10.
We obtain 0.29 mag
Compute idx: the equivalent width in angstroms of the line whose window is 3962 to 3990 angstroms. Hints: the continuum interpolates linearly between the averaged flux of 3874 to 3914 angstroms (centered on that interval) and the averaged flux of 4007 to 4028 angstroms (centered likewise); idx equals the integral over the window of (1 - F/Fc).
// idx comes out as 5.5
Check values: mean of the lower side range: 5.08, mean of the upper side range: 6.28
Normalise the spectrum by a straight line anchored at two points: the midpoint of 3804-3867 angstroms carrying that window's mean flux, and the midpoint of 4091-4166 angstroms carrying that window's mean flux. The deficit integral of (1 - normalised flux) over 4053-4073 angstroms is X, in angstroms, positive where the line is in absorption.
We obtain -1.5 angstroms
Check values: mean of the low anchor 5.26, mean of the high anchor 6.01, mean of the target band 6.27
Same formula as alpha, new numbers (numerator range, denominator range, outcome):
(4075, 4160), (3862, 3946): 1.34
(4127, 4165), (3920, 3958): 1.43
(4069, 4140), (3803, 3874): 1.31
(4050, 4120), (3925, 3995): 1.32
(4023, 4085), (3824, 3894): 1.35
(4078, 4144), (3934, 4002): 1.25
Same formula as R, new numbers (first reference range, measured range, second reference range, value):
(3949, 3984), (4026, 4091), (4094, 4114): -0.190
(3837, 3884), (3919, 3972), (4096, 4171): 0.209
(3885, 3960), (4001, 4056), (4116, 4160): -0.108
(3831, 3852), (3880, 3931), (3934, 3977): -0.088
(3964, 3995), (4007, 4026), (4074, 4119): -0.206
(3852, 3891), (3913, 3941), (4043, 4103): 0.179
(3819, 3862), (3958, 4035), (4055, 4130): 0.012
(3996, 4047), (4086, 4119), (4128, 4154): 0.083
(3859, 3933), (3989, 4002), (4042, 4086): -0.047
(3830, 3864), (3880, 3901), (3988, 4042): 0.130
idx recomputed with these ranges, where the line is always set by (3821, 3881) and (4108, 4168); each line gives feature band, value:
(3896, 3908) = 0.2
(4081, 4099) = -0.3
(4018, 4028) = -0.7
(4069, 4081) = -0.4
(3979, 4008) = -1.6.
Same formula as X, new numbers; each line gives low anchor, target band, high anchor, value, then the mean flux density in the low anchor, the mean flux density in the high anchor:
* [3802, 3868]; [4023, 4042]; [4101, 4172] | -1.2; 5.27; 6.08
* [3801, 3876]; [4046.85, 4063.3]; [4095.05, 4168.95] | -1.2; 5.27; 6.01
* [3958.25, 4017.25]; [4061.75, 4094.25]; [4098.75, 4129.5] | -3.0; 5.45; 5.78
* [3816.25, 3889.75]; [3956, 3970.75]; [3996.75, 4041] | 4.2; 5.12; 6.2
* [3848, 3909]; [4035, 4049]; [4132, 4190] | -0.8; 5.21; 6.18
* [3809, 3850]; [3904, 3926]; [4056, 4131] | -1.2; 5.09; 6.02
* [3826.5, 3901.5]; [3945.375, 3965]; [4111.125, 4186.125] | -0.1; 5.07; 6.24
